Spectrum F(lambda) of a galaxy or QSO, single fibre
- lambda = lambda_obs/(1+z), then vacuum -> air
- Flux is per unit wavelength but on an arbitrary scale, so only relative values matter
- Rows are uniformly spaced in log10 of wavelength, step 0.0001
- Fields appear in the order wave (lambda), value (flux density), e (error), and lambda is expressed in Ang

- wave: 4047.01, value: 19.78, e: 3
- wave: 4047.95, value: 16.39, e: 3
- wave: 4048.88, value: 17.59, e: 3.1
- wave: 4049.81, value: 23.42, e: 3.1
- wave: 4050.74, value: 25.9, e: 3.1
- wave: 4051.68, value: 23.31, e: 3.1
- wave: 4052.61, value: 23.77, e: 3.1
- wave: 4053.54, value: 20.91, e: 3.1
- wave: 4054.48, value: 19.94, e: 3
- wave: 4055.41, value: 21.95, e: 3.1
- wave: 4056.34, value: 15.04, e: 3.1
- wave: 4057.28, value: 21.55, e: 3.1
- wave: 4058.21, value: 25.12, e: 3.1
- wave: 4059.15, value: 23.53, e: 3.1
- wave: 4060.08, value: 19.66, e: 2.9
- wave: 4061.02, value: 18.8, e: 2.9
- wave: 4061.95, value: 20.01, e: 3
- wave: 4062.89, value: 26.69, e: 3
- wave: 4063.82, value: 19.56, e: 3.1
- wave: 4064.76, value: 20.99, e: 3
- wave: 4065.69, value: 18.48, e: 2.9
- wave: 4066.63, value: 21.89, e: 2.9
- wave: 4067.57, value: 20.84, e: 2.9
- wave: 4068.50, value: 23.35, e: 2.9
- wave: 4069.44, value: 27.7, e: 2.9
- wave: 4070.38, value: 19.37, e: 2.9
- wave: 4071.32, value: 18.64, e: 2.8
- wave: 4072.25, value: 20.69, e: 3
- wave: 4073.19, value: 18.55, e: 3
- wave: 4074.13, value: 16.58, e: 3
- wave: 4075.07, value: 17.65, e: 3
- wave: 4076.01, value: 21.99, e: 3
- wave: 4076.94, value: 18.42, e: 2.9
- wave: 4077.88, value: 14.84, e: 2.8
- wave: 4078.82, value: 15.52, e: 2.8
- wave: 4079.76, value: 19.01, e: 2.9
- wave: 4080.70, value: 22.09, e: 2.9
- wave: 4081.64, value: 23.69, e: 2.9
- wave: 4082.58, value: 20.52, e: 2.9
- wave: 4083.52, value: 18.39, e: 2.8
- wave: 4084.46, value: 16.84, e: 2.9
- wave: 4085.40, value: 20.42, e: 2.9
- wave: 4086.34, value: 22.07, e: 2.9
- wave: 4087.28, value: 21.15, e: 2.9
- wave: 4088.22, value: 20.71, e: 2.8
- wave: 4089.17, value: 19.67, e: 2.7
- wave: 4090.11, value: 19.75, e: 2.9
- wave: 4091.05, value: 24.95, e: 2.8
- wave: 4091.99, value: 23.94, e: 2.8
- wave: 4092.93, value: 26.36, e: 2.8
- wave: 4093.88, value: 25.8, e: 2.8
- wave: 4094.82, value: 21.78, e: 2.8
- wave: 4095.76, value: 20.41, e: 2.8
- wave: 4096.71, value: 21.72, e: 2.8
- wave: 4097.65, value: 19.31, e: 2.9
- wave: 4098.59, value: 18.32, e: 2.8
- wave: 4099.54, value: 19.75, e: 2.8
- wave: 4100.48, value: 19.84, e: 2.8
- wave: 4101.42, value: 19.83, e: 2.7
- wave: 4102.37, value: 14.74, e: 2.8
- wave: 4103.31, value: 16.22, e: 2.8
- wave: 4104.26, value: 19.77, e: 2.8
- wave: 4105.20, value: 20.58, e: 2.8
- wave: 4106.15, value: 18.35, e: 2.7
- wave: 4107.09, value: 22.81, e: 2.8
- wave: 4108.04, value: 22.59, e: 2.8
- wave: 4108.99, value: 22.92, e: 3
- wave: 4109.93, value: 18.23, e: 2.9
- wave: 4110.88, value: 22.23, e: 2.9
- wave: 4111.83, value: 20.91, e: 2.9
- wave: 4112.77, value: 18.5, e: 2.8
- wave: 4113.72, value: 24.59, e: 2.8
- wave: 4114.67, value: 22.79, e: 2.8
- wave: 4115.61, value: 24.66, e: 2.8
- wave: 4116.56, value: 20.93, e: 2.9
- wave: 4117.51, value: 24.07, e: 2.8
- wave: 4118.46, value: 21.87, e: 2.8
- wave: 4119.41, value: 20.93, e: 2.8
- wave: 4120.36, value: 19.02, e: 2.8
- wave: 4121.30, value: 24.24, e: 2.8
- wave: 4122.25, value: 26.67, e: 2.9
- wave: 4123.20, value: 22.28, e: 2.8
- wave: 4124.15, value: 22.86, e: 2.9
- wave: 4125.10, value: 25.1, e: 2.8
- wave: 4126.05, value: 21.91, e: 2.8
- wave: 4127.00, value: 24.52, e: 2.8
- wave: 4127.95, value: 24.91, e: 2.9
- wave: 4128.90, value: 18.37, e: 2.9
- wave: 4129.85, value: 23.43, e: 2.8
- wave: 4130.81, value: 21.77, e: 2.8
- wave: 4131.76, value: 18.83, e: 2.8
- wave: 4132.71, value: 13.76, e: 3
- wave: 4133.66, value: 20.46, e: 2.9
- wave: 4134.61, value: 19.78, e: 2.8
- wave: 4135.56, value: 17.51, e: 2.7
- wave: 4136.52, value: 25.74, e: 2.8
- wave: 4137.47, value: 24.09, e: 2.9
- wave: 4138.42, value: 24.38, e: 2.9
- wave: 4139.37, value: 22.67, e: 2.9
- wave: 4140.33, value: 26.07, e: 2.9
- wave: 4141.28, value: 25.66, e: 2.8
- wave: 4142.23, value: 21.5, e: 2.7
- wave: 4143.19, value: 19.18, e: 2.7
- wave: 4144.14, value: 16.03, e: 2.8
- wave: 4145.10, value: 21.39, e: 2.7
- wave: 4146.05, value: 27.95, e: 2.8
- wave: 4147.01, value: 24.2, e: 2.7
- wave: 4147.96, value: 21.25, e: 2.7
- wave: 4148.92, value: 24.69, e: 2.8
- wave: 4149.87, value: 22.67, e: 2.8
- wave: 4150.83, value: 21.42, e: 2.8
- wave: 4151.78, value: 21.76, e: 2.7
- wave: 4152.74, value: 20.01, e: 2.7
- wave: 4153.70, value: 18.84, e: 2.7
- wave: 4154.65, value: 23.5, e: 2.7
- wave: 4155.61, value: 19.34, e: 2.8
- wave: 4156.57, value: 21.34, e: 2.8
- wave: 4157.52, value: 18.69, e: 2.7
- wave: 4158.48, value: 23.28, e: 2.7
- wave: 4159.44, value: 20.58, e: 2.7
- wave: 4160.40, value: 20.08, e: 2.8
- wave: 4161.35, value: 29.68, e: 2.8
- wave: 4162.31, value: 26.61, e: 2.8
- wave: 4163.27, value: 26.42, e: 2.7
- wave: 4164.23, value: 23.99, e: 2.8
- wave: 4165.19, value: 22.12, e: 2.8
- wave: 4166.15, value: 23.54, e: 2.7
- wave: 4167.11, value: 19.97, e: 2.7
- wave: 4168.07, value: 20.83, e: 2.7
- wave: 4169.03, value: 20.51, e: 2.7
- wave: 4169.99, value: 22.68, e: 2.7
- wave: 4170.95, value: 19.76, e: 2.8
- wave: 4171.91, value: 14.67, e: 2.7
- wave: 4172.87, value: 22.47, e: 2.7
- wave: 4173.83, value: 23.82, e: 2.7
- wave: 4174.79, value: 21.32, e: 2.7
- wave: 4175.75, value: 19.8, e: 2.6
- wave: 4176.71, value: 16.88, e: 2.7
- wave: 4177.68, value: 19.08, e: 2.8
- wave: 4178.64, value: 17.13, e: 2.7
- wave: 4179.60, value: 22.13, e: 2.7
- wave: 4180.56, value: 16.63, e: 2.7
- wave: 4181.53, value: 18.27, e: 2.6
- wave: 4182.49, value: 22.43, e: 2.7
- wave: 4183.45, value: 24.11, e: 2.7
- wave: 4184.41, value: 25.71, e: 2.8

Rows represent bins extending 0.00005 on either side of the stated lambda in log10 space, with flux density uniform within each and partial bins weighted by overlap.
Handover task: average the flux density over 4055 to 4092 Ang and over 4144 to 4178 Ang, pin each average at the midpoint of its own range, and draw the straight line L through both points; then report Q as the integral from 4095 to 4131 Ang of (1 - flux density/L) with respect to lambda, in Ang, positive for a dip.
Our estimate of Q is -0.53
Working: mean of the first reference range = 20.5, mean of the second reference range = 21.8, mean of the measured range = 21.4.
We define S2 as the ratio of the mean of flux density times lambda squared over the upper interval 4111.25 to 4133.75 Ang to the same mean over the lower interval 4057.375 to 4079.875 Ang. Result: 1.11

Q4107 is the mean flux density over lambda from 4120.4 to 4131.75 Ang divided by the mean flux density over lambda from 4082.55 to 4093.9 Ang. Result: 1.07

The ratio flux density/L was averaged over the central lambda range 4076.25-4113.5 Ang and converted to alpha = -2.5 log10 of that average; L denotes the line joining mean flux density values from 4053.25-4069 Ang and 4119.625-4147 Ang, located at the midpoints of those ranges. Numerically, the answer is 0.06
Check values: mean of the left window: 21.1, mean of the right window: 22.2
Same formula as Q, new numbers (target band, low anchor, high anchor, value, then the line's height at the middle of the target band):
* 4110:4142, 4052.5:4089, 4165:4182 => -3.2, 20.2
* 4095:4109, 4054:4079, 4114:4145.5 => 1.0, 21.3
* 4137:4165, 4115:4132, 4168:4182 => -2.1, 21.1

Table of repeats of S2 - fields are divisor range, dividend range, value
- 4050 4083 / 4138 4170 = 1.13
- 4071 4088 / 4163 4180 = 1.13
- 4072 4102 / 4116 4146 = 1.11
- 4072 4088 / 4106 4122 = 1.15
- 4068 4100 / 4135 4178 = 1.10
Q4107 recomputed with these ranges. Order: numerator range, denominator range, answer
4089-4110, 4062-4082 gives 1.03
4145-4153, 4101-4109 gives 1.17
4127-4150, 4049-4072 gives 1.02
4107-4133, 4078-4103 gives 1.07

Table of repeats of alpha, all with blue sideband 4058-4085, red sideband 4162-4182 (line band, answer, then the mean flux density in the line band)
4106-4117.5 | -0.068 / 21.8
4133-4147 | -0.081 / 22.3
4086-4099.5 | -0.071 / 21.8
